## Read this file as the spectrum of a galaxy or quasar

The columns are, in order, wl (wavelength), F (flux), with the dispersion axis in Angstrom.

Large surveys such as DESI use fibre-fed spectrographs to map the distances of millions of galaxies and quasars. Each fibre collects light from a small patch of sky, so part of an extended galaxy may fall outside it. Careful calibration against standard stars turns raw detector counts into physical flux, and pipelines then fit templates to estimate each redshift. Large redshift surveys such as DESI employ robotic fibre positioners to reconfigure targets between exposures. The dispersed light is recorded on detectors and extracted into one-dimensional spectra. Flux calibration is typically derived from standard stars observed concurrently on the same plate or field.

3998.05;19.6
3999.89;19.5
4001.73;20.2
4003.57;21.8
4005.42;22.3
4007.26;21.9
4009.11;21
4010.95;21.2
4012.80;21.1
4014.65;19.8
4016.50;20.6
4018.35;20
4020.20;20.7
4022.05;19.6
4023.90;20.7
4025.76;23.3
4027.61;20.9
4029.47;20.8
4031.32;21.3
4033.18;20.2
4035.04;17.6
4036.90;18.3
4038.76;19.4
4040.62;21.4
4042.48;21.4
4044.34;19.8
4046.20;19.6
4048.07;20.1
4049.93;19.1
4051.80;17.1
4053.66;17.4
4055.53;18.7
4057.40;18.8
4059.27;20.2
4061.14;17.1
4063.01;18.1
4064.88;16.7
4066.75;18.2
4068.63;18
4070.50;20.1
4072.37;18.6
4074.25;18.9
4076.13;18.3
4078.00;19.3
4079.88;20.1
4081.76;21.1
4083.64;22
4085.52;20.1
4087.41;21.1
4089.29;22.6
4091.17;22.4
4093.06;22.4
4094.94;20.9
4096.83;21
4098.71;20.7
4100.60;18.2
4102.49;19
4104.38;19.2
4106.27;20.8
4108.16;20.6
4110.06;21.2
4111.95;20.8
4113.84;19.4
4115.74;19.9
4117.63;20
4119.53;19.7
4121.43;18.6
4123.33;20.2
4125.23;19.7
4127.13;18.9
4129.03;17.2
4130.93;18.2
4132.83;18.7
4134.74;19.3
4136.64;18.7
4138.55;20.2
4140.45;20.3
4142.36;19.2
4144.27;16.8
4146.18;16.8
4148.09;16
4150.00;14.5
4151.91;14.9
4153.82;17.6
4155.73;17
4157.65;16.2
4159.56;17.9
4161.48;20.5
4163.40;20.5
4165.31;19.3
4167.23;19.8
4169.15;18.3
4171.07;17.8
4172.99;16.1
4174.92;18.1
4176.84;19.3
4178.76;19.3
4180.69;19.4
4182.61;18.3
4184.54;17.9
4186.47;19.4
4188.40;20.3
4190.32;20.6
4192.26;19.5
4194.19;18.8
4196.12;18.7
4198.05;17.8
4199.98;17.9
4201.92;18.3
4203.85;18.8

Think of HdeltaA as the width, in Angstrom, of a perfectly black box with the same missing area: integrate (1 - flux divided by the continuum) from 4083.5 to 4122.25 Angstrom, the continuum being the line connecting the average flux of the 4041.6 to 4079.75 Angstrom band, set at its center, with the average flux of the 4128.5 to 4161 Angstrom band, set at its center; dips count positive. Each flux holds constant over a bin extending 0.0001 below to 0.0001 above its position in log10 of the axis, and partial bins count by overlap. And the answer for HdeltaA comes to -4.77 Angstrom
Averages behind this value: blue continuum 18.8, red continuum 17.7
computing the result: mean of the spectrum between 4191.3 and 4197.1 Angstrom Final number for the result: 19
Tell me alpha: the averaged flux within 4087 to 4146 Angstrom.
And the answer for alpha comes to 19.8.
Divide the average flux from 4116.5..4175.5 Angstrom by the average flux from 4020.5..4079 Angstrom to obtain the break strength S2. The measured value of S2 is 0.9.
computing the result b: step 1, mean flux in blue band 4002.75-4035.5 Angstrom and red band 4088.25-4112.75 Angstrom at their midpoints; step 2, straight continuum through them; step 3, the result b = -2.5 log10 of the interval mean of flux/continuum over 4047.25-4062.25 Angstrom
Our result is 0.13 mag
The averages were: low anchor 20.9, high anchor 20.8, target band 18.5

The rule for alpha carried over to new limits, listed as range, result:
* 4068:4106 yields 20.2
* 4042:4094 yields 19.5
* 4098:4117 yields 20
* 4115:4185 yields 18.4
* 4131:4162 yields 17.8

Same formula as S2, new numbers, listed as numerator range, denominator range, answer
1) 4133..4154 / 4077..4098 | 0.84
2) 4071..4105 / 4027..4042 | 1.02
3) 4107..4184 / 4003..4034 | 0.89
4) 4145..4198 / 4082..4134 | 0.91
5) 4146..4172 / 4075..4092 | 0.85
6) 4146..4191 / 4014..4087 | 0.93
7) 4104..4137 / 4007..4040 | 0.96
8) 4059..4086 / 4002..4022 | 0.91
